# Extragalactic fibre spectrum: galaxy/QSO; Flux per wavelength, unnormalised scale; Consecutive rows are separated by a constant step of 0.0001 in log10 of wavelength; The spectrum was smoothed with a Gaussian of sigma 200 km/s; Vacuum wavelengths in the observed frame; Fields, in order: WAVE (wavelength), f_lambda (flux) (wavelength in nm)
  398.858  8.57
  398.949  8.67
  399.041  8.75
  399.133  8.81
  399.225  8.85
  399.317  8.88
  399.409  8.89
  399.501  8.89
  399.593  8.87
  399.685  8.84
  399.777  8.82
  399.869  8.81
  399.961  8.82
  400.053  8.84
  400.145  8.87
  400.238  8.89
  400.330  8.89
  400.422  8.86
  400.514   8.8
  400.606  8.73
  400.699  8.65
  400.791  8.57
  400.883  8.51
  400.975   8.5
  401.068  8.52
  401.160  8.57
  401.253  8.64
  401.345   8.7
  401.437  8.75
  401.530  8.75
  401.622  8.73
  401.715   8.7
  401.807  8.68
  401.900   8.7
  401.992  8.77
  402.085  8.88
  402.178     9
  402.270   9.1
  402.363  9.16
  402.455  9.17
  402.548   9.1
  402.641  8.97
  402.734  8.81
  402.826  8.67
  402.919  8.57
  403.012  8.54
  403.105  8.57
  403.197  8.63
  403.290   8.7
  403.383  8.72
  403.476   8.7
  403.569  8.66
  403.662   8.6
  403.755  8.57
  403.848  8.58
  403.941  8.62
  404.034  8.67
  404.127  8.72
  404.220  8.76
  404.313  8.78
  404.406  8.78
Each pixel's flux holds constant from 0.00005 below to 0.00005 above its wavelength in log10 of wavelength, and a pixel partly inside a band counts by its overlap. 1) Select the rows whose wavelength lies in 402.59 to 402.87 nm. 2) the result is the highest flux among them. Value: 8.97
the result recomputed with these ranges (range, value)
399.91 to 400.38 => 8.89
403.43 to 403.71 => 8.7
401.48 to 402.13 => 8.88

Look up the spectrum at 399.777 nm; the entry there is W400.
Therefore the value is 8.82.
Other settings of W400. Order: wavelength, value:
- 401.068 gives 8.52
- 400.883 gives 8.51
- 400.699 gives 8.65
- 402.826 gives 8.67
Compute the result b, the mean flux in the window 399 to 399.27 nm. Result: 8.8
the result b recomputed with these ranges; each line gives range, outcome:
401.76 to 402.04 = 8.72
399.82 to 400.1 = 8.84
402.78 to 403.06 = 8.59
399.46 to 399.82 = 8.86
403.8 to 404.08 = 8.62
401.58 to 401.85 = 8.7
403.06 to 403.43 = 8.67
